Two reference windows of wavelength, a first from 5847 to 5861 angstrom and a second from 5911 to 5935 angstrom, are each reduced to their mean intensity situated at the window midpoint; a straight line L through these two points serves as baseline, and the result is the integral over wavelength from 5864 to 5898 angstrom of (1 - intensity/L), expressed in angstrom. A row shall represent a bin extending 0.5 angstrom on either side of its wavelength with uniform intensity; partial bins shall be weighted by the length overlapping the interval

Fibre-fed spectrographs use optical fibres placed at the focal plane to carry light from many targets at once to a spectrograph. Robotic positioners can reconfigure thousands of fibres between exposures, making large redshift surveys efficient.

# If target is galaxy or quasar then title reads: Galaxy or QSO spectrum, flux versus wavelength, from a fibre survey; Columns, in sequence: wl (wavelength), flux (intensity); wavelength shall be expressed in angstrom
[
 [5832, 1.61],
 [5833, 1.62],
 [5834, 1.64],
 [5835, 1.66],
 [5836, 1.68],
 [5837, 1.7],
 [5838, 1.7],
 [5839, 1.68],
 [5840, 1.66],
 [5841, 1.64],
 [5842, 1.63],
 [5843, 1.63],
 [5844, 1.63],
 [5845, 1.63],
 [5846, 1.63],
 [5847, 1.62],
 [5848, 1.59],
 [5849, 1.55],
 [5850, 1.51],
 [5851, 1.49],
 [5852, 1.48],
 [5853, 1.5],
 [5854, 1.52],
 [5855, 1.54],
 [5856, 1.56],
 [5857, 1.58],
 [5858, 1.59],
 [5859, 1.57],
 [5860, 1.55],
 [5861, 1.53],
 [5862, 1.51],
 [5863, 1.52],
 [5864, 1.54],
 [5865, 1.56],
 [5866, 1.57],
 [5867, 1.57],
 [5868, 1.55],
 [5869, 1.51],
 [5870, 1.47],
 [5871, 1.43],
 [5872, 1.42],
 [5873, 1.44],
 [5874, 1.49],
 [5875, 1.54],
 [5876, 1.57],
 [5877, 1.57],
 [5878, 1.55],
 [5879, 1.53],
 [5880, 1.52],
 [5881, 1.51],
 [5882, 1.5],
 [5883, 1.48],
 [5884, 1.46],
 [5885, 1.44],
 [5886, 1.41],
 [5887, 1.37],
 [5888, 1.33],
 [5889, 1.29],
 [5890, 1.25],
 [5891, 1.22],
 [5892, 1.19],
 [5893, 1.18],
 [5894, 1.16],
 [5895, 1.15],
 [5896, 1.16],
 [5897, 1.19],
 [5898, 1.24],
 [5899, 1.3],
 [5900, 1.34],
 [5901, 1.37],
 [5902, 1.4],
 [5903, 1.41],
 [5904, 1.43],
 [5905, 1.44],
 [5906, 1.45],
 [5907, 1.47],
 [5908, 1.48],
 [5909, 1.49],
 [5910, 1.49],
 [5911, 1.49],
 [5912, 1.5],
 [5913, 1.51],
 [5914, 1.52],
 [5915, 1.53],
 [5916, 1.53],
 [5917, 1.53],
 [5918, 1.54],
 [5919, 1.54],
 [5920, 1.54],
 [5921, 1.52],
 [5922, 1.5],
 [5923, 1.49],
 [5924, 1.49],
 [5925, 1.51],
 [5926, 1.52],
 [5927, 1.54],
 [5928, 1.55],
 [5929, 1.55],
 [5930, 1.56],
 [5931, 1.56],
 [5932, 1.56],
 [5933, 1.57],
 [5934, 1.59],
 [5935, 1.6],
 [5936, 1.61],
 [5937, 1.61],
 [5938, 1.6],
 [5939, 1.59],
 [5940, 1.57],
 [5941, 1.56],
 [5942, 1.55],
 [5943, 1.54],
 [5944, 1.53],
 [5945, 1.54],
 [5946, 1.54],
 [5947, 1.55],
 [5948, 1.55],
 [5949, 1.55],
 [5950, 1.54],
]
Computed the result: 2.8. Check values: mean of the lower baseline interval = 1.54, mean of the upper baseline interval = 1.53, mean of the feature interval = 1.41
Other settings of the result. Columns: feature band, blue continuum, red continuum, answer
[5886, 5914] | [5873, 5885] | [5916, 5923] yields 3.2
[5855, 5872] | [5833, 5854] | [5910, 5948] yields 0.6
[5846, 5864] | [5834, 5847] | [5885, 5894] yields 0.0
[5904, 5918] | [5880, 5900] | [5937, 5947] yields -0.8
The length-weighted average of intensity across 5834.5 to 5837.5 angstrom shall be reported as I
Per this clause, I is 1.68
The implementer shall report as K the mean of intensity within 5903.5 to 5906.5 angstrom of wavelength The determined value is 1.44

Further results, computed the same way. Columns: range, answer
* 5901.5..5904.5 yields 1.41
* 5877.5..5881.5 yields 1.53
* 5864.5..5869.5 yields 1.55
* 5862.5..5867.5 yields 1.55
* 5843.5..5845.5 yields 1.63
